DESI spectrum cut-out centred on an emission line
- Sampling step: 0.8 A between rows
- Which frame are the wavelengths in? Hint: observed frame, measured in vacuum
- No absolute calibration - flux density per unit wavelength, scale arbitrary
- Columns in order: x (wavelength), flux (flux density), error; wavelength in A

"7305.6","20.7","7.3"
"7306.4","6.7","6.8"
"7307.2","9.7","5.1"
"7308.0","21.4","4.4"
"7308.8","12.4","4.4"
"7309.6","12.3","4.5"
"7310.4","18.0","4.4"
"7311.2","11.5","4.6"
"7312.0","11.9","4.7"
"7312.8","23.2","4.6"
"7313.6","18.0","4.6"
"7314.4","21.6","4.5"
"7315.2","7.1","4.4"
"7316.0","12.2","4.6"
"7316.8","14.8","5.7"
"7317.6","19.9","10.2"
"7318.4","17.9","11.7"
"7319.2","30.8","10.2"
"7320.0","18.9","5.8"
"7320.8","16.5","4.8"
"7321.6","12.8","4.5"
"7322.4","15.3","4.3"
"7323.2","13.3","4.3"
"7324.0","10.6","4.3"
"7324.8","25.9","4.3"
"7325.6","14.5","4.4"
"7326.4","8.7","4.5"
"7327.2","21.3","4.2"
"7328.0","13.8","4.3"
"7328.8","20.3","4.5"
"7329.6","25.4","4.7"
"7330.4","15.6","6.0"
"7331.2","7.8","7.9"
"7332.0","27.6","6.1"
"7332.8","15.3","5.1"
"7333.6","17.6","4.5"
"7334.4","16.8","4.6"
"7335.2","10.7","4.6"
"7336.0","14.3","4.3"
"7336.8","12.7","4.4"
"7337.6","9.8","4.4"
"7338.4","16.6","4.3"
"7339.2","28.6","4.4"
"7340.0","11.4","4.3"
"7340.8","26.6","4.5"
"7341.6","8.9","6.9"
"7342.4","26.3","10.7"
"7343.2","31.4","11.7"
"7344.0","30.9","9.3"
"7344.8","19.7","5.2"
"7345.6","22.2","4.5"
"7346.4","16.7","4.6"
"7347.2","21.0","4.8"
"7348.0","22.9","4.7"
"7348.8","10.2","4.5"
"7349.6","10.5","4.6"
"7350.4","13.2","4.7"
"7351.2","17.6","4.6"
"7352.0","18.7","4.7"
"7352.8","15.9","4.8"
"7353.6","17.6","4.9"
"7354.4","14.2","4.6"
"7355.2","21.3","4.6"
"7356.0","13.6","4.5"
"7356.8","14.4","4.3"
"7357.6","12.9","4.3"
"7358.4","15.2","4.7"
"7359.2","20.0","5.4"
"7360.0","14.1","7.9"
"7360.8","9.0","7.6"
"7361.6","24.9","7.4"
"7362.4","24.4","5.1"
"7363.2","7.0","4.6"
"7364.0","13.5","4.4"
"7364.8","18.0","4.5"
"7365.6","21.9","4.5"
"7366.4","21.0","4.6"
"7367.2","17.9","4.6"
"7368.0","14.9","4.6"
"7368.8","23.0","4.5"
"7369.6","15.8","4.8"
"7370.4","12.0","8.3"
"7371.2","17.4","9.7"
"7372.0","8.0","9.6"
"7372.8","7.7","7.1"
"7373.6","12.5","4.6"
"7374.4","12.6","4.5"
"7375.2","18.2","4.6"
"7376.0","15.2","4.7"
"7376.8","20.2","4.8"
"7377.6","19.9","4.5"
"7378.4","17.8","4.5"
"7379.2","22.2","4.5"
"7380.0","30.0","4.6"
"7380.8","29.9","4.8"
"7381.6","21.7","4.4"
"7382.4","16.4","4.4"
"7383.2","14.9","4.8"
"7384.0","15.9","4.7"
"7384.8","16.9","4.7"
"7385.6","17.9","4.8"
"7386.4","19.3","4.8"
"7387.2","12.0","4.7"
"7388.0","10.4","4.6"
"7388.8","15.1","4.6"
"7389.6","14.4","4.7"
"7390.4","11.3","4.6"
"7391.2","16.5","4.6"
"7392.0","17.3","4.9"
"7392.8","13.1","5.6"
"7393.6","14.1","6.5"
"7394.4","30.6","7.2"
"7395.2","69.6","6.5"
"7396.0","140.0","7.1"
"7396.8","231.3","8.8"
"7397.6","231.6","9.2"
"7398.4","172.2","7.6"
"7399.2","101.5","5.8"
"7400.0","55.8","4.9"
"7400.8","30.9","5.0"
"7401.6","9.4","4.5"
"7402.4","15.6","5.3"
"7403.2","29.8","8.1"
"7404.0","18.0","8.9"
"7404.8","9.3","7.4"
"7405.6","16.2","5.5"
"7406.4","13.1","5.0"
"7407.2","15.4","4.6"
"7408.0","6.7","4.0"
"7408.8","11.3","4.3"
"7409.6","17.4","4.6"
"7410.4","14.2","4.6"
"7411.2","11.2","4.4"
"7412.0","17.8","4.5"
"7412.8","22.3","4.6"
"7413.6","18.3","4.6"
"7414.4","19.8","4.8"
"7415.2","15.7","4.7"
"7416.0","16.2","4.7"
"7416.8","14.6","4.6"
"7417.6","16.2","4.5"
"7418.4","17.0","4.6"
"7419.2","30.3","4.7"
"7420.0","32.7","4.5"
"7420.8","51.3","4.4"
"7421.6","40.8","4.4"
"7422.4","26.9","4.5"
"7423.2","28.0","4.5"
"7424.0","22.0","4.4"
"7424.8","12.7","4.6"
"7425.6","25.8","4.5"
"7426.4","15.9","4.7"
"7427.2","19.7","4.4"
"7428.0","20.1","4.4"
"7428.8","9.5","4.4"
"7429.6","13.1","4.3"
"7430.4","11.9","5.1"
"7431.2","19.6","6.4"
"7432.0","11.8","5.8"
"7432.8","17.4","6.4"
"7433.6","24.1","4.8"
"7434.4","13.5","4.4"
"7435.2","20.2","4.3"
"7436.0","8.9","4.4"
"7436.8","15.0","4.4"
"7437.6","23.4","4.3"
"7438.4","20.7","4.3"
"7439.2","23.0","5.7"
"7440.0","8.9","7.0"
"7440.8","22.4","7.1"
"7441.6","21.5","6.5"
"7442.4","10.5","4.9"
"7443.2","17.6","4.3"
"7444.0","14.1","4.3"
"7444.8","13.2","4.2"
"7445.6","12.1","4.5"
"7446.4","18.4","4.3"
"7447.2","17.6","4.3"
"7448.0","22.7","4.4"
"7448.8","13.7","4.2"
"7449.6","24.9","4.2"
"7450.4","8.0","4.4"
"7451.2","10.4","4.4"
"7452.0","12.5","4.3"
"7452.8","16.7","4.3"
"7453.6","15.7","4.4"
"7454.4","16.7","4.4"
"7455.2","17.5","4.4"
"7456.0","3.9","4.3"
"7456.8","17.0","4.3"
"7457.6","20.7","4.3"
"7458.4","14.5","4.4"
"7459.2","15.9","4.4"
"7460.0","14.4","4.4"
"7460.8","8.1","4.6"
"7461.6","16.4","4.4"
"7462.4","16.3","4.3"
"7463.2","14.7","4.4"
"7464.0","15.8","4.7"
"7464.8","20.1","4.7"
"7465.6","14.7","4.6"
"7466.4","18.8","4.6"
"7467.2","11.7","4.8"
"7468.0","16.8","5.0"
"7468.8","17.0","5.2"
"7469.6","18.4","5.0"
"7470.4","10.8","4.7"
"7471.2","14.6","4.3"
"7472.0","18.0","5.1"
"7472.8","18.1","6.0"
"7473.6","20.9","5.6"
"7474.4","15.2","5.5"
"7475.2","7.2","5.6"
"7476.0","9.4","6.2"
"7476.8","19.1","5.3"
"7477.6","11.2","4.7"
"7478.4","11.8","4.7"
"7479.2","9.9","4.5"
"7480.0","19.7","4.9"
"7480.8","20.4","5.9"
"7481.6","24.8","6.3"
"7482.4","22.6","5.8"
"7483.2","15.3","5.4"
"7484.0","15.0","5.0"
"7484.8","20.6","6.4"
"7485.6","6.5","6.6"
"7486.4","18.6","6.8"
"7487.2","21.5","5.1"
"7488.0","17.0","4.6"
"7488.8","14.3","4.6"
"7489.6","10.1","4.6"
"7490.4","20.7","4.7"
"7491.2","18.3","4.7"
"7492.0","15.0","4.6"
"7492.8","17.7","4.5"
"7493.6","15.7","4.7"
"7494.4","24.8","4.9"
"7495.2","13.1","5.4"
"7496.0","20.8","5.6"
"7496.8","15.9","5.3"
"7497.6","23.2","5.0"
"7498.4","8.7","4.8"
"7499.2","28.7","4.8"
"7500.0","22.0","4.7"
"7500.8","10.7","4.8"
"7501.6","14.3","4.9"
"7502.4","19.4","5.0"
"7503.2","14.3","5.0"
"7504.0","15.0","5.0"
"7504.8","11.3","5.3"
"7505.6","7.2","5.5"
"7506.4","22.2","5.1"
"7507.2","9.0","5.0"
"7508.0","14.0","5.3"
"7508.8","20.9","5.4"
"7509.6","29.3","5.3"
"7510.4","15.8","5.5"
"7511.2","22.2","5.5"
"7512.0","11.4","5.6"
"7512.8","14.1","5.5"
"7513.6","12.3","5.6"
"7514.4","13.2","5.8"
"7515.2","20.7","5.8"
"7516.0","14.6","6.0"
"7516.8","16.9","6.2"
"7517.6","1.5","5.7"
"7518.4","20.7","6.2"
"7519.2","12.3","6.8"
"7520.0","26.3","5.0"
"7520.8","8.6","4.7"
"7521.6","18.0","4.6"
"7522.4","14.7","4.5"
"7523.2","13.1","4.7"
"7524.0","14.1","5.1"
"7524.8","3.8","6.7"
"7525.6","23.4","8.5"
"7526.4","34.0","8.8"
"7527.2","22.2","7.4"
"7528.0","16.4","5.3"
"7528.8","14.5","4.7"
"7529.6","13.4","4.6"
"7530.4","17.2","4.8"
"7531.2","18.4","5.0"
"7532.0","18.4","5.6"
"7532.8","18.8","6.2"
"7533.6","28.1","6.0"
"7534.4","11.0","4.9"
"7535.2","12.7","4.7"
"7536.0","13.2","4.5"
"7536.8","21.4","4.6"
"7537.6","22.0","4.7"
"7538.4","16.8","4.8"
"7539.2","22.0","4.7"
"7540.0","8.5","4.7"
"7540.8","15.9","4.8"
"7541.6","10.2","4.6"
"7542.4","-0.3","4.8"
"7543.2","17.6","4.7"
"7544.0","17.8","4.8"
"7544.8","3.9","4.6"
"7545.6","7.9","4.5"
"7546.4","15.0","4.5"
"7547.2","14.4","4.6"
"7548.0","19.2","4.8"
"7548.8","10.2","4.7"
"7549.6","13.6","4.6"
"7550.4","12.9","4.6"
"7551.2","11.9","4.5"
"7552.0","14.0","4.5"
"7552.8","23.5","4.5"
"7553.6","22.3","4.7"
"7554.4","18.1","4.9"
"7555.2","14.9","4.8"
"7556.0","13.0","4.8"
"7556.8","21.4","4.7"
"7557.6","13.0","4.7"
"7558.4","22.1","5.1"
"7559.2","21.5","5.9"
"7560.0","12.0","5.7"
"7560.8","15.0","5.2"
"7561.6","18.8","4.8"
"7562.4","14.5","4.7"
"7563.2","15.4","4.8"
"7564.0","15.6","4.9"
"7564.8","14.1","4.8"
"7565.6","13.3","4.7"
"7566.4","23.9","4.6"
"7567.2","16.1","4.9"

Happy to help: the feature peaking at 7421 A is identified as [N II] 6583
